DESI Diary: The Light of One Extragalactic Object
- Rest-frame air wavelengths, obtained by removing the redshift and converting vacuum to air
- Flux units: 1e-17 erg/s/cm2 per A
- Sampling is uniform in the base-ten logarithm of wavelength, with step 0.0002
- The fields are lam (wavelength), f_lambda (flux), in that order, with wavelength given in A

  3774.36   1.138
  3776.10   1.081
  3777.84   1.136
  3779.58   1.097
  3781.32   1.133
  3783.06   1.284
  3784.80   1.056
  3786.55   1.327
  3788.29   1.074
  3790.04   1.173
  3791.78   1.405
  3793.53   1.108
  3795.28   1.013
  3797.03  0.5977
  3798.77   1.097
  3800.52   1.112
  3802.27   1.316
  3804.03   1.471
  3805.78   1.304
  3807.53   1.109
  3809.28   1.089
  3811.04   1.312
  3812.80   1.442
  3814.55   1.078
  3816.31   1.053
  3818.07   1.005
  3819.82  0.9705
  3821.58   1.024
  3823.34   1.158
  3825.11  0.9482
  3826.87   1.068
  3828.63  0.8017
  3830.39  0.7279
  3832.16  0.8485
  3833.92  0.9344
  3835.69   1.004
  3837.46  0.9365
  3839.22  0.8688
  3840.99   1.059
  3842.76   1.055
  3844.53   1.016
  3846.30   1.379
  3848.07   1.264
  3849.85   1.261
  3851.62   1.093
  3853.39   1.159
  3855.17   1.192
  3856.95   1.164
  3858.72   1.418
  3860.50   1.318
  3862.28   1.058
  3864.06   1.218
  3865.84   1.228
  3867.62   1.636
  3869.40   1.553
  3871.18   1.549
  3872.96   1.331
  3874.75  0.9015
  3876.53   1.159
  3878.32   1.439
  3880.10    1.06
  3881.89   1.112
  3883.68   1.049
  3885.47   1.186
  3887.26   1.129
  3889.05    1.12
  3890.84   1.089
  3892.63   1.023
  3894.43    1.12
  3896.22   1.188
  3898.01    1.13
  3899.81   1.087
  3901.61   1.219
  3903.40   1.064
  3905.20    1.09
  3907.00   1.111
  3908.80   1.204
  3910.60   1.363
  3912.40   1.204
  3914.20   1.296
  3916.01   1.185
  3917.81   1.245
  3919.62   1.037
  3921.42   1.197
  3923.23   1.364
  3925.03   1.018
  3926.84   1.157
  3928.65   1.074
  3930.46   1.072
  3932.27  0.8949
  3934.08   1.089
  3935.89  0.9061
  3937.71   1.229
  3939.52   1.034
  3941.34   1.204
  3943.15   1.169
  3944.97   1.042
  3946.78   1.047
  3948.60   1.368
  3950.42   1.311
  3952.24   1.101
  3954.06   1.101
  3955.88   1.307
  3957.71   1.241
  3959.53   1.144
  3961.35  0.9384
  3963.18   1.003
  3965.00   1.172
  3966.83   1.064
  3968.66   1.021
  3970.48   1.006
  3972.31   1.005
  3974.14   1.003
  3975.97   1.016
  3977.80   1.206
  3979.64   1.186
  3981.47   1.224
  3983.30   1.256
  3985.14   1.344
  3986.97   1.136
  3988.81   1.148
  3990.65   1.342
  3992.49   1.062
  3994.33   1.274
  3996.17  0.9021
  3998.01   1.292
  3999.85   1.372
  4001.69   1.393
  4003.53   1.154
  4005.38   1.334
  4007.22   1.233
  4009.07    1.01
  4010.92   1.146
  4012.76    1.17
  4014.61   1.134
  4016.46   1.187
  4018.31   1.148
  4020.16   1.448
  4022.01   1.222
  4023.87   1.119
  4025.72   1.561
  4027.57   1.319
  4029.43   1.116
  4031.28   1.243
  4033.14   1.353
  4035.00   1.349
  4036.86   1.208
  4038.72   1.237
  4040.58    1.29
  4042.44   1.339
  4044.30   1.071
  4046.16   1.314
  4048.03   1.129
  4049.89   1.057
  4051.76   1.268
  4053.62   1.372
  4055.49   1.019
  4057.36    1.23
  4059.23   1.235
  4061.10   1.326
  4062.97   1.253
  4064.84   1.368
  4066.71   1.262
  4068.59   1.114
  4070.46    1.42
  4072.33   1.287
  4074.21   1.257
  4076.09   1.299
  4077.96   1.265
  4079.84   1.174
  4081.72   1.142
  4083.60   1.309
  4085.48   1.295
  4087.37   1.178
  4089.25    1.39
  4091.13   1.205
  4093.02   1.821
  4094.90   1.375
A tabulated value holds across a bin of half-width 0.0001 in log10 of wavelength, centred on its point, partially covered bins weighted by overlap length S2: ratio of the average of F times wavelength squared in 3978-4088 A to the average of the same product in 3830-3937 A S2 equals 1.16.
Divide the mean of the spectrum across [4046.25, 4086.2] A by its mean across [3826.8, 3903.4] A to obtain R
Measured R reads 1.09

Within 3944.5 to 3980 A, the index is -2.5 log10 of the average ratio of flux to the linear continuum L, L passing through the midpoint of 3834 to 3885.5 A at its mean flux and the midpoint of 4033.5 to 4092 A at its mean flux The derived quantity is 0.10 mag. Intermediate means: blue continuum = 1.19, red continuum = 1.25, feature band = 1.11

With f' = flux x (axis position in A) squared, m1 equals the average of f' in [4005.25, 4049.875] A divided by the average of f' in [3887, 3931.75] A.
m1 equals 1.1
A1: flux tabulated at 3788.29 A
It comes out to 1.074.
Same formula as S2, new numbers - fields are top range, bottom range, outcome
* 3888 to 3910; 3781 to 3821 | 1.03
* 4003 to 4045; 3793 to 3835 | 1.29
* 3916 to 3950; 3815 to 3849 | 1.17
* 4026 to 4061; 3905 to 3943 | 1.15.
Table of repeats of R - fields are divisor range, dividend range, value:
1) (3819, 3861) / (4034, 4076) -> 1.17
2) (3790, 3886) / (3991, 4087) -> 1.08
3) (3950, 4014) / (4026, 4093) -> 1.09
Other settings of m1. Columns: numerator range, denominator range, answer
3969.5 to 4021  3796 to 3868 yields 1.15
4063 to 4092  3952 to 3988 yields 1.19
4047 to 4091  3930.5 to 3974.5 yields 1.20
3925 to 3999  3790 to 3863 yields 1.09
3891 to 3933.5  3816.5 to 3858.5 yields 1.13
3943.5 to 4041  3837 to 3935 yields 1.07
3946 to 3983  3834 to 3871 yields 1.00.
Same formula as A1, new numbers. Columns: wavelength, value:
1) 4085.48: 1.295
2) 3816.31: 1.053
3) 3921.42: 1.197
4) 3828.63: 0.8017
